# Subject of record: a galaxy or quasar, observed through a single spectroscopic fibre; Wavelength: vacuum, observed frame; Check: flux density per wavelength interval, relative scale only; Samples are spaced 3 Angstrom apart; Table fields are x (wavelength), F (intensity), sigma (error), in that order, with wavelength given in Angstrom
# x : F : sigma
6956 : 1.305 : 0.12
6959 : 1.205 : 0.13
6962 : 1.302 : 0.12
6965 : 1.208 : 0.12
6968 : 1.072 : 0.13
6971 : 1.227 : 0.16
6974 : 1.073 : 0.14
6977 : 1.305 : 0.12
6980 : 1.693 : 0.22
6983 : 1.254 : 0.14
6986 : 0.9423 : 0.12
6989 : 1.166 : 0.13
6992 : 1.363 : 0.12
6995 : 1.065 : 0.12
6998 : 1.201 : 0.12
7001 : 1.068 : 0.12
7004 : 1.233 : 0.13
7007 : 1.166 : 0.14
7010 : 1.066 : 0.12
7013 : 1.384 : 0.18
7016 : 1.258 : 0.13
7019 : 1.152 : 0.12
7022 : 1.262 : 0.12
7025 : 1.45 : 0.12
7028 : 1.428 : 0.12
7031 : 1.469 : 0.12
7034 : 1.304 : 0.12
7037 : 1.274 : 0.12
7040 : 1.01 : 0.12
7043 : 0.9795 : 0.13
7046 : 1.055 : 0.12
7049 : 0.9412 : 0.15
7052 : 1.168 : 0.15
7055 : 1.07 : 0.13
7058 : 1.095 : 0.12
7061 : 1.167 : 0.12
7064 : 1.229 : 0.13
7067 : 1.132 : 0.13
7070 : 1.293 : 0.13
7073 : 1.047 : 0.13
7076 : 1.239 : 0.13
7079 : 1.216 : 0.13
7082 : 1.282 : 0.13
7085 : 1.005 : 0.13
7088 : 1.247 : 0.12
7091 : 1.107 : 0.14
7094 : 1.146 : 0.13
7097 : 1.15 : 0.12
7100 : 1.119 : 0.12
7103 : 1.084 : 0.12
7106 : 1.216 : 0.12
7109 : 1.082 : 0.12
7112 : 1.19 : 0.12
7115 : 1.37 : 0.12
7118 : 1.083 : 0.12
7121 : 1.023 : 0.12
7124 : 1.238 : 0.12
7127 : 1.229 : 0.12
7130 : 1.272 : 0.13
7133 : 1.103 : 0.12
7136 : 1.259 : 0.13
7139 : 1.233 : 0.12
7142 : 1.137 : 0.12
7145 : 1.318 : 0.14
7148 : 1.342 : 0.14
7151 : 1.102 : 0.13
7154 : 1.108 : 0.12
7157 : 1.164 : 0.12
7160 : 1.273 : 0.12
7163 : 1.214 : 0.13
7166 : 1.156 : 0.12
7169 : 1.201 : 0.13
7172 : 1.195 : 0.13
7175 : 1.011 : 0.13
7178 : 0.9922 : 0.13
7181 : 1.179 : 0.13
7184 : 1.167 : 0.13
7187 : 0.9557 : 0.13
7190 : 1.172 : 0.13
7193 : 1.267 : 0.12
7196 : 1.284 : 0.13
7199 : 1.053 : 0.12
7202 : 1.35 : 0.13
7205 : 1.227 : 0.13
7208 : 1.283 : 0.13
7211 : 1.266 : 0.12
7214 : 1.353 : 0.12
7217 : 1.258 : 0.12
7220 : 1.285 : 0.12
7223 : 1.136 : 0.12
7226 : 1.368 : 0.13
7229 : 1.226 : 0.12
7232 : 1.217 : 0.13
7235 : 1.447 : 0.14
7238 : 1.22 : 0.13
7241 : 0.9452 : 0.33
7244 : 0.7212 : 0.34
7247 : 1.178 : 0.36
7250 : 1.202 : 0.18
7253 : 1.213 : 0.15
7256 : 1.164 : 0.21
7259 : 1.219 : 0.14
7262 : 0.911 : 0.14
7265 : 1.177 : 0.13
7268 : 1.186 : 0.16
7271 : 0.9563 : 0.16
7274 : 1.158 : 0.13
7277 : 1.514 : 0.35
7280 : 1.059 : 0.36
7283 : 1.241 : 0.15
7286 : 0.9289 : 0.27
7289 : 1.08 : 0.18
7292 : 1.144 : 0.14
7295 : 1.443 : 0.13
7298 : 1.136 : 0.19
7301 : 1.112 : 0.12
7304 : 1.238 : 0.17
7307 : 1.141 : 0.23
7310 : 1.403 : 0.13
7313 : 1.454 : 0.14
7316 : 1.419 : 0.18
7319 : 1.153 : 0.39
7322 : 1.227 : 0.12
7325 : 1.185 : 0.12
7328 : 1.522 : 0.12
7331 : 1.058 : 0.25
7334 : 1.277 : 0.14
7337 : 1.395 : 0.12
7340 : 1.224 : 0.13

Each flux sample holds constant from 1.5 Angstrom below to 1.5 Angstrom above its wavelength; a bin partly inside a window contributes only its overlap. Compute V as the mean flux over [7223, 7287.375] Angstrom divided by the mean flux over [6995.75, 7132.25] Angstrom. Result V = 1.0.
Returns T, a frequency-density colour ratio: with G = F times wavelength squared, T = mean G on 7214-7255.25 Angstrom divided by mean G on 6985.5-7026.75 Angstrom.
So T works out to 1.05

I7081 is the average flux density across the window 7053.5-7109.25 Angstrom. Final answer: 1.16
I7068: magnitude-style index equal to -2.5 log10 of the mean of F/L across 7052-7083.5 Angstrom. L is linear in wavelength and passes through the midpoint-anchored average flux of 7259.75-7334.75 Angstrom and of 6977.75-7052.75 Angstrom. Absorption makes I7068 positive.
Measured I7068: 0.03 mag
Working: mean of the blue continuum 1.22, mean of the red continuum 1.2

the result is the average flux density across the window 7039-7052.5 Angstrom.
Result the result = 1.02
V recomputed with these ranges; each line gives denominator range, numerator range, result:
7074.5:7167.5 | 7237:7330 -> 1.00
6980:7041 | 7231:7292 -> 0.92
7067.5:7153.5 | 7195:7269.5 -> 1.01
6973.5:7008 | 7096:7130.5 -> 0.96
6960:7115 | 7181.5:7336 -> 1.01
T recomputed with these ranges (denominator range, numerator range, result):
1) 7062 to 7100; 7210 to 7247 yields 1.07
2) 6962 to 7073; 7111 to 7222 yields 1.04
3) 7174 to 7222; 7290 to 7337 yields 1.09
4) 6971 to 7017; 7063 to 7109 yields 0.98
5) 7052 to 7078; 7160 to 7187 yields 1.01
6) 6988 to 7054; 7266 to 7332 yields 1.09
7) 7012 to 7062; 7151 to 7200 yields 0.99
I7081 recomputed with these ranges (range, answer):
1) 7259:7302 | 1.15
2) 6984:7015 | 1.17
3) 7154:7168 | 1.19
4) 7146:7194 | 1.16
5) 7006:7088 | 1.19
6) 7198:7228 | 1.26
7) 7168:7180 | 1.1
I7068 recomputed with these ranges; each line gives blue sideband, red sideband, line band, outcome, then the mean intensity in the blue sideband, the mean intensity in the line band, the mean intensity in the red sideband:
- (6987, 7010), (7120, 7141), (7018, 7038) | -0.14 mag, 1.17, 1.34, 1.2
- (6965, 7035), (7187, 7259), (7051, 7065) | 0.08 mag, 1.24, 1.14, 1.21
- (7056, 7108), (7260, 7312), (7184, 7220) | -0.05 mag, 1.16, 1.22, 1.17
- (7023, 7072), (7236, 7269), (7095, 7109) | 0.03 mag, 1.19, 1.14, 1.11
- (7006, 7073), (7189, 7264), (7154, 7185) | 0.04 mag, 1.19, 1.15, 1.2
